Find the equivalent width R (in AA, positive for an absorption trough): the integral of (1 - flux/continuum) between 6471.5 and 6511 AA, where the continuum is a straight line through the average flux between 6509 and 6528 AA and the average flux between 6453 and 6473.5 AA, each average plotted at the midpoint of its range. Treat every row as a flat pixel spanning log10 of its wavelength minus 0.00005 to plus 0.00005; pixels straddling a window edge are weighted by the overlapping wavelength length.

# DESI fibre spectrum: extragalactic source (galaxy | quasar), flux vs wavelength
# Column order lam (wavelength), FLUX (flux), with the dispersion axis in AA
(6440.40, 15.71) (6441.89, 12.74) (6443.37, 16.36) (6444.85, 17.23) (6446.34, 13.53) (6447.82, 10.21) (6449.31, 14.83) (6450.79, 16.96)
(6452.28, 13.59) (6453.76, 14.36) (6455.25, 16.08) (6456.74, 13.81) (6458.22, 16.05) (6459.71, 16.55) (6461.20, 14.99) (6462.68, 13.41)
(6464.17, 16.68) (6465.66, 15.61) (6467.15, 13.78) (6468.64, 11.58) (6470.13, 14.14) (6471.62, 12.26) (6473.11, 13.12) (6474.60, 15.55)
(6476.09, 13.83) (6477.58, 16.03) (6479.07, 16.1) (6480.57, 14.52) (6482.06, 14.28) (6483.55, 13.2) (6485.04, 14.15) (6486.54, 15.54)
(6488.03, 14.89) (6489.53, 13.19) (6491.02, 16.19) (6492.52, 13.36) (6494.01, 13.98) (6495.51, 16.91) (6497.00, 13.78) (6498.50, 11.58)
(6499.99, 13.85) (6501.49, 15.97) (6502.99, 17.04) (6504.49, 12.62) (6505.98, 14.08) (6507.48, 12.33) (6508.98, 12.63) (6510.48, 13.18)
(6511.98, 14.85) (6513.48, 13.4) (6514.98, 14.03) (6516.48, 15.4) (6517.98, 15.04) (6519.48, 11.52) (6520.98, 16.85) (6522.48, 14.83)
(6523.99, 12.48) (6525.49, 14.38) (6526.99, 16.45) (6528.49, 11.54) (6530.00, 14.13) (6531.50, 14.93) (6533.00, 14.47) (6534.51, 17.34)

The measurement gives 0.3 AA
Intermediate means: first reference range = 14.5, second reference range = 14.3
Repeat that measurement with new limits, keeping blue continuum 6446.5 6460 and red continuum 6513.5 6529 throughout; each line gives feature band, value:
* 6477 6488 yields -0.27 AA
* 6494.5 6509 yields 0.21 AA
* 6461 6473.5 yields 0.52 AA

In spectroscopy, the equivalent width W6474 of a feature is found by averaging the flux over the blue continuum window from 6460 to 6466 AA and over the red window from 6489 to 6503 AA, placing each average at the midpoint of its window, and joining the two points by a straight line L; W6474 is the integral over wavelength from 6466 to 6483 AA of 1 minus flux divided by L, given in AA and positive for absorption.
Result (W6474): 1.0 AA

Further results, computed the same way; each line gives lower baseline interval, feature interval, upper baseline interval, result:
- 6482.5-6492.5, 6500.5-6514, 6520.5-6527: 0.5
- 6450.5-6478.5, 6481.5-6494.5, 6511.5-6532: 0.1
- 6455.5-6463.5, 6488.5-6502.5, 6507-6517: -0.3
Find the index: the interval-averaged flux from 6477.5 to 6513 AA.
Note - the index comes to 14.3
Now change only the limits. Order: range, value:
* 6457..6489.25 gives 14.6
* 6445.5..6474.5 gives 14.3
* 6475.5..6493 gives 14.6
